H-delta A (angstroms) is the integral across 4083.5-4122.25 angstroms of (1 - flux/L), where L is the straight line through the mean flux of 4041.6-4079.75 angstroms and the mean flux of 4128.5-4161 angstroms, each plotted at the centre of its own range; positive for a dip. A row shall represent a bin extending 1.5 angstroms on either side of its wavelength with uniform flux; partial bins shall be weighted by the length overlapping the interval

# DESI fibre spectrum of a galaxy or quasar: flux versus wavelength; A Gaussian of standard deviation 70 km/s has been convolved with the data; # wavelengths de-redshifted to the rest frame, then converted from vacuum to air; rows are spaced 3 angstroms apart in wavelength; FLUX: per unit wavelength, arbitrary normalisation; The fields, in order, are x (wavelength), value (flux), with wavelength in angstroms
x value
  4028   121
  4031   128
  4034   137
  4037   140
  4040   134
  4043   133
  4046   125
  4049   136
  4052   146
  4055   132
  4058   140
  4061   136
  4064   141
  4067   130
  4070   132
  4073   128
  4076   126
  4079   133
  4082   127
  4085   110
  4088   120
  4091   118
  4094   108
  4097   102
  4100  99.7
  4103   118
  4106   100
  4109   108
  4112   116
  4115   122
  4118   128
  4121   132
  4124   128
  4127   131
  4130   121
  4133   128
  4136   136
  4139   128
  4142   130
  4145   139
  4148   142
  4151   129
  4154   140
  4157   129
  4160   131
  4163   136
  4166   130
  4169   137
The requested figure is 5.6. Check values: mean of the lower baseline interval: 134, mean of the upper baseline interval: 132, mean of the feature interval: 114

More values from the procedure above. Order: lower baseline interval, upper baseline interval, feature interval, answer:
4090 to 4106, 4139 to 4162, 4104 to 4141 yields -0.92 angstroms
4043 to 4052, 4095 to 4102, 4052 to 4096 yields -3.77 angstroms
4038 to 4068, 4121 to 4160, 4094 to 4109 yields 3.13 angstroms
